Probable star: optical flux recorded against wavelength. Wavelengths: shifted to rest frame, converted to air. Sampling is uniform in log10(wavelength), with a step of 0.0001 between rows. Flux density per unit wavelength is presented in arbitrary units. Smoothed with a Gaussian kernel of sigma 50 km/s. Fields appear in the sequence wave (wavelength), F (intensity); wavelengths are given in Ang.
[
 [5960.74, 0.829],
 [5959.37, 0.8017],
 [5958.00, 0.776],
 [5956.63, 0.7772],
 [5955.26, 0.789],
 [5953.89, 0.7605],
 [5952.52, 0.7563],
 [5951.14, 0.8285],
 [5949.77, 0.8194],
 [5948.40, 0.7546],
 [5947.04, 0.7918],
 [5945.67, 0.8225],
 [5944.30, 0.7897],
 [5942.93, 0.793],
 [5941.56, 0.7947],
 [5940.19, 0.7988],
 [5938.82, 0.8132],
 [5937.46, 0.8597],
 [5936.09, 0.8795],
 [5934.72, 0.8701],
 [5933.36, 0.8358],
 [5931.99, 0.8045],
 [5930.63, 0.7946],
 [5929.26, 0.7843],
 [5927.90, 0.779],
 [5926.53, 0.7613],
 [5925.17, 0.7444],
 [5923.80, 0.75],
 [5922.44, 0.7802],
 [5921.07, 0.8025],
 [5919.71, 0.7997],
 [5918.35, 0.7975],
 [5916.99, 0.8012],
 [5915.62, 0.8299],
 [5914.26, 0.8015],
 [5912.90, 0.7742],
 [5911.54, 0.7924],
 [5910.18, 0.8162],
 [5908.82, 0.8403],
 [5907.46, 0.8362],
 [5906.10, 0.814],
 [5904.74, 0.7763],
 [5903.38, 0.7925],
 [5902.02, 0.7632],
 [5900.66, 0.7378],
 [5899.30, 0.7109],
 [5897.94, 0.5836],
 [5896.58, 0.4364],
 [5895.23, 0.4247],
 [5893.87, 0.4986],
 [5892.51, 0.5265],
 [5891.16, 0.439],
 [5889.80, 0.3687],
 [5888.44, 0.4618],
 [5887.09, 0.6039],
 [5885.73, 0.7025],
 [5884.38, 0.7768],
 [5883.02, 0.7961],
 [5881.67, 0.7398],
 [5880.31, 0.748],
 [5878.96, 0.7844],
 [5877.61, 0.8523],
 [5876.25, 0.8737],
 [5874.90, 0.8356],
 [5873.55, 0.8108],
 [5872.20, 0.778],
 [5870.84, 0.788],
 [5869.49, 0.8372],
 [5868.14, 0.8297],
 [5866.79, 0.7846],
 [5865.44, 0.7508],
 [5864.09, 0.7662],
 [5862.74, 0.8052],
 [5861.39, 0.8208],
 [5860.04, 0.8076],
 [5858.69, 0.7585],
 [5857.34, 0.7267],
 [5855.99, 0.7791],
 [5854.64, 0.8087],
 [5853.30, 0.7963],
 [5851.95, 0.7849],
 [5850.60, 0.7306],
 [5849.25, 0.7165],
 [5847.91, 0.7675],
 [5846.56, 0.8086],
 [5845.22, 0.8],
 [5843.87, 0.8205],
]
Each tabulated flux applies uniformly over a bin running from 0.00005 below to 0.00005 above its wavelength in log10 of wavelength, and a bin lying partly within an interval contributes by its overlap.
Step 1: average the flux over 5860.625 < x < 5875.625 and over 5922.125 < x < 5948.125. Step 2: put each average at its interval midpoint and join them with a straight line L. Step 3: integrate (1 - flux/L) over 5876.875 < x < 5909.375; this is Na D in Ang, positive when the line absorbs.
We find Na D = 5.5 Ang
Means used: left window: 0.801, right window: 0.802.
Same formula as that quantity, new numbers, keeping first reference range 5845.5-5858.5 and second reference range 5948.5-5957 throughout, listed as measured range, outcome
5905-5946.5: -1.2 Ang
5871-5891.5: 1.7 Ang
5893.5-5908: 2.0 Ang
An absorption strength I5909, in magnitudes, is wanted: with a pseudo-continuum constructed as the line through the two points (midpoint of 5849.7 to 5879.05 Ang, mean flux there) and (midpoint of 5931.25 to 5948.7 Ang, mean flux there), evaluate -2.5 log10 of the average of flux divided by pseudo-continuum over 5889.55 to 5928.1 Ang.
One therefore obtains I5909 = 0.14 mag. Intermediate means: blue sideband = 0.795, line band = 0.713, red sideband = 0.818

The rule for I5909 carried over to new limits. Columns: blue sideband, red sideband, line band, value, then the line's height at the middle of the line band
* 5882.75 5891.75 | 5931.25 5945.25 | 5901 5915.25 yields -0.173 mag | 0.682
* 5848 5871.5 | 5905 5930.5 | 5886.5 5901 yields 0.450 mag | 0.789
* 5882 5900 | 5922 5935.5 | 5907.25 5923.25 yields -0.137 mag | 0.711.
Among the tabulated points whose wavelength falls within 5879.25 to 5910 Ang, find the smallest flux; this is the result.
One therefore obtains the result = 0.3687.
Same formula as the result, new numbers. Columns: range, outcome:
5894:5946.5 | 0.4247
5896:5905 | 0.4364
